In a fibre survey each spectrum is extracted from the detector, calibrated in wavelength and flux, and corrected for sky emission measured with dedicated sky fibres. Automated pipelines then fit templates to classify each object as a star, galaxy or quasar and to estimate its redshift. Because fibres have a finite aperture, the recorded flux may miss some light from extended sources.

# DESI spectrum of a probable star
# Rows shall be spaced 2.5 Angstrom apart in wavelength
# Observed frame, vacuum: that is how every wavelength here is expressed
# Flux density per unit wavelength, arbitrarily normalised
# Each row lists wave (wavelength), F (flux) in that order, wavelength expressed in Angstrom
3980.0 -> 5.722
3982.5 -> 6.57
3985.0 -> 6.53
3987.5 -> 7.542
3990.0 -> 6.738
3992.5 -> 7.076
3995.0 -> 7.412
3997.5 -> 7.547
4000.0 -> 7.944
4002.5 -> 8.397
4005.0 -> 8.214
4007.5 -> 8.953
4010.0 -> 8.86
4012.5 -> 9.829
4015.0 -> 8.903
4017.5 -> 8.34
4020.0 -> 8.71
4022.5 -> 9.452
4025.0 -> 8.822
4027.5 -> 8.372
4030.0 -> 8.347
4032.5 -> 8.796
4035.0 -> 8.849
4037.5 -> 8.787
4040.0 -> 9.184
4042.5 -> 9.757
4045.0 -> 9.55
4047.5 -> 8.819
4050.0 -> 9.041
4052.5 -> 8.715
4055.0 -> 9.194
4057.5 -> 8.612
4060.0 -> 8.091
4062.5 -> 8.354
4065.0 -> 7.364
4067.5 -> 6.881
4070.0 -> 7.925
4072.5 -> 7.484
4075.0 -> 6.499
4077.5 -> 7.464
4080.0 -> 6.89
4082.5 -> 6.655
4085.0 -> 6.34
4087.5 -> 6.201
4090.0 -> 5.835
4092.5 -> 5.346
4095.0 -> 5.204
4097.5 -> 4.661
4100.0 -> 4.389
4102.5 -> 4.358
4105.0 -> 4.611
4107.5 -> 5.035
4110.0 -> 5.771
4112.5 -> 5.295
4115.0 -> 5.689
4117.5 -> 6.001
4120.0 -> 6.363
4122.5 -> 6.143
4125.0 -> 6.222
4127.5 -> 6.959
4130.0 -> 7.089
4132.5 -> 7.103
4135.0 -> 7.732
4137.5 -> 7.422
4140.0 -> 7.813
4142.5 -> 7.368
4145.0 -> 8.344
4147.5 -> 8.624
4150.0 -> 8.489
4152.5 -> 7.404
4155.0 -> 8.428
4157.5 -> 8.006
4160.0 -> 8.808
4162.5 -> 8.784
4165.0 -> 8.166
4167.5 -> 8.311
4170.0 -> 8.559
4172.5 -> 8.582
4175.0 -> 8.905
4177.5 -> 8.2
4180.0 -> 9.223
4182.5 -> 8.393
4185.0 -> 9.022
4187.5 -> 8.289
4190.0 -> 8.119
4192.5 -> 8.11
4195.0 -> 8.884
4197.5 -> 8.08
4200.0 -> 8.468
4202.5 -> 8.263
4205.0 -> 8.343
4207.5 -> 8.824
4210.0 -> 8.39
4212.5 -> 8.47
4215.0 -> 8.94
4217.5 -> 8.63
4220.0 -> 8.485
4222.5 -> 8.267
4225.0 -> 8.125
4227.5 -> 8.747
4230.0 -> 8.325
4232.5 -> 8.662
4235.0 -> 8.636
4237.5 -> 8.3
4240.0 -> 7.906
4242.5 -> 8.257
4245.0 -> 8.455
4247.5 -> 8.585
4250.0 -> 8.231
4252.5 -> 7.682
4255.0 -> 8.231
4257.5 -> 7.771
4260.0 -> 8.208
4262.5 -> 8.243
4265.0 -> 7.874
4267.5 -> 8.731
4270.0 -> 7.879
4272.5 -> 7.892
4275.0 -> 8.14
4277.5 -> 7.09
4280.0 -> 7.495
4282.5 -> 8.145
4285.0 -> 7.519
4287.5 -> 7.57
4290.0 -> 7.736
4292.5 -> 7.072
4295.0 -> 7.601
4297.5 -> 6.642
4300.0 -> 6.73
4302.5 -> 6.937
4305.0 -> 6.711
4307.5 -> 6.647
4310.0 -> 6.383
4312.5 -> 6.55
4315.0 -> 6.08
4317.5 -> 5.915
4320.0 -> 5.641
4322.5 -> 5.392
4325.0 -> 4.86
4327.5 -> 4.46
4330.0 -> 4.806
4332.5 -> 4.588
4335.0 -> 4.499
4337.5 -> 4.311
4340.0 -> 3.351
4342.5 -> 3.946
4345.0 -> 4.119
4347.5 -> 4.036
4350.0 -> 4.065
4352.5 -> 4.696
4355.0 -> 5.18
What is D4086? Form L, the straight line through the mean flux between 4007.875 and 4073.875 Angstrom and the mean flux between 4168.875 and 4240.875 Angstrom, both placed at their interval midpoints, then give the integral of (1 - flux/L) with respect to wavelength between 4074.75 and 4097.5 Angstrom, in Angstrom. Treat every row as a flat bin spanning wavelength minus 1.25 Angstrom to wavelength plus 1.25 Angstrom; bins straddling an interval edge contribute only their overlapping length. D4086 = 6.4 Angstrom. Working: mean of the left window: 8.66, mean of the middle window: 6.17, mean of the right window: 8.49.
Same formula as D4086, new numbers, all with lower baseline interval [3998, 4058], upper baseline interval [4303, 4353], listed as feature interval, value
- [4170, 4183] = -3.14 Angstrom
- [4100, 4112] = 4.51 Angstrom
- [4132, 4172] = -4.58 Angstrom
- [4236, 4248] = -4.15 Angstrom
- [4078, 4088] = 1.88 Angstrom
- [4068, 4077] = 1.09 Angstrom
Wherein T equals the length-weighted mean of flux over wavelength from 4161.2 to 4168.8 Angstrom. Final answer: 8.42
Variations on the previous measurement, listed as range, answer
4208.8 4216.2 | 8.6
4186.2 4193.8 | 8.18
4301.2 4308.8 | 6.76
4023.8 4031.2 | 8.51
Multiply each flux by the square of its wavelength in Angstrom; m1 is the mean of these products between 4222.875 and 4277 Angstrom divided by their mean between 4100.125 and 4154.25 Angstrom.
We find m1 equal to 1.31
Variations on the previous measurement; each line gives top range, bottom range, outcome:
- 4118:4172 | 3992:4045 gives 0.95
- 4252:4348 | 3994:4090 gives 0.89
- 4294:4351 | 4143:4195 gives 0.69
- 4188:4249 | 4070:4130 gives 1.50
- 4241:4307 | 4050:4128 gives 1.30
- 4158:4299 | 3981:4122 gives 1.21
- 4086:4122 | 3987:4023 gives 0.68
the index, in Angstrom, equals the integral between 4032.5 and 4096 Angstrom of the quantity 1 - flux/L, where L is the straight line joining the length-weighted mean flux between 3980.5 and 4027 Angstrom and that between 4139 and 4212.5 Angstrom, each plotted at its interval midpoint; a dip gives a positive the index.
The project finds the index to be 3.3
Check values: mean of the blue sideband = 8.07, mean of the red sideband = 8.39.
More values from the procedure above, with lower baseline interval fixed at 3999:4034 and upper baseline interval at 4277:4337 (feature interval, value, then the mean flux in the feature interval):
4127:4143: 0.77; 7.37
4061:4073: 0.99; 7.62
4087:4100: 4.48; 5.3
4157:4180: -3.27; 8.54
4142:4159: -1.15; 8.14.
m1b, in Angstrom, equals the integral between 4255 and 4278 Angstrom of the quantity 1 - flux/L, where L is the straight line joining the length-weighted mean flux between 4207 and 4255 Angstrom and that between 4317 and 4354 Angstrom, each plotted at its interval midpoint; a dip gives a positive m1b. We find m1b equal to -3.0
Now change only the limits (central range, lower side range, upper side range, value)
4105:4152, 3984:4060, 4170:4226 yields 9.4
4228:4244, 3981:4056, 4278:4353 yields -4.5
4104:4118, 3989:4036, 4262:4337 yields 4.4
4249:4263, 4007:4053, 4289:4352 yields -3.9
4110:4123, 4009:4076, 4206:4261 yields 4.0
